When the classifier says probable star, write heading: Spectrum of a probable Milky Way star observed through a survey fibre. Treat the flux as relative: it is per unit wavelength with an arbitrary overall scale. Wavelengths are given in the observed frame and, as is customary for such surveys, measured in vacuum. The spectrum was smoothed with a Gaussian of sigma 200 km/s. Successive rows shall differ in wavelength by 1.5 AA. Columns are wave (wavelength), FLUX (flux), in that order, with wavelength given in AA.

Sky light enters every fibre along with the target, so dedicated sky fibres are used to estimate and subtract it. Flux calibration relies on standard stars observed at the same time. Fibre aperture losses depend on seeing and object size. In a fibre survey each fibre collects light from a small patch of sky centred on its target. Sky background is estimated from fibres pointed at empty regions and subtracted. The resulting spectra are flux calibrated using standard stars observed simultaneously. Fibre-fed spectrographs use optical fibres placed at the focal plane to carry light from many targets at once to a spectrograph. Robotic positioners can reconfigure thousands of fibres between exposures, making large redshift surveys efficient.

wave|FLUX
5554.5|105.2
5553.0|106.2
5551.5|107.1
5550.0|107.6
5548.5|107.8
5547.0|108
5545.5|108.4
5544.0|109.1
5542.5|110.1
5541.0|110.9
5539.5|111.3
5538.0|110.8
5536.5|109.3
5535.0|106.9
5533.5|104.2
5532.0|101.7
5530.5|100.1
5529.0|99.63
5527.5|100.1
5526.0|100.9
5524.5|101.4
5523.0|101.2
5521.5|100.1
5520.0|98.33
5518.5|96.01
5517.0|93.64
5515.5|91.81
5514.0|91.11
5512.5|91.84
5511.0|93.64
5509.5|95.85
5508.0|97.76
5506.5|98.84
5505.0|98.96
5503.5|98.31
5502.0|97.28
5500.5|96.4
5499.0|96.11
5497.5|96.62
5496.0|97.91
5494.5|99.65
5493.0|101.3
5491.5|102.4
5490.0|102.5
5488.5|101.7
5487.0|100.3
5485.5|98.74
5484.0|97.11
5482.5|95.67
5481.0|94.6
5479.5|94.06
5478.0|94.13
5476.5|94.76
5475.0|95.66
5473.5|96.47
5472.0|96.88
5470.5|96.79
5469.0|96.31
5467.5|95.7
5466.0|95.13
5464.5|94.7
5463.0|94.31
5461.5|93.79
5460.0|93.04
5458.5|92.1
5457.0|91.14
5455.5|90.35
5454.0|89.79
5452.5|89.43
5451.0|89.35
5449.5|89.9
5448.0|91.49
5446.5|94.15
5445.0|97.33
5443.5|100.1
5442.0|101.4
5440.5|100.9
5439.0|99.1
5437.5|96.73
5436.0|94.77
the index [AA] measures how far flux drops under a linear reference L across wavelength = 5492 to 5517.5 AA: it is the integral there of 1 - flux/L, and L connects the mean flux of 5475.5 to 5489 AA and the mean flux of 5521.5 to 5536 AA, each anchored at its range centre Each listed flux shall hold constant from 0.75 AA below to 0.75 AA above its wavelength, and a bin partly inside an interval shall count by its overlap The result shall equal 0.7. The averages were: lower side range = 96.7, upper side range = 102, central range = 96.4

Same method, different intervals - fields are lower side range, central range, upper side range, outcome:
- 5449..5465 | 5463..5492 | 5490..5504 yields -0.5 AA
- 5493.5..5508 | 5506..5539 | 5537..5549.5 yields 1.4 AA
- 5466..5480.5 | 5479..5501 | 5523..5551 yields 0.0 AA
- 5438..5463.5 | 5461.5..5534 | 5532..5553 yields 2.7 AA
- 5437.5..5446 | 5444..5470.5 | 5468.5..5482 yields 1.2 AA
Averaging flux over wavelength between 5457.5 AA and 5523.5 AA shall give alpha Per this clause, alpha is 96.5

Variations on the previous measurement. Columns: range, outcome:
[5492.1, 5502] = 98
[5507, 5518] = 93.8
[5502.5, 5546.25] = 101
